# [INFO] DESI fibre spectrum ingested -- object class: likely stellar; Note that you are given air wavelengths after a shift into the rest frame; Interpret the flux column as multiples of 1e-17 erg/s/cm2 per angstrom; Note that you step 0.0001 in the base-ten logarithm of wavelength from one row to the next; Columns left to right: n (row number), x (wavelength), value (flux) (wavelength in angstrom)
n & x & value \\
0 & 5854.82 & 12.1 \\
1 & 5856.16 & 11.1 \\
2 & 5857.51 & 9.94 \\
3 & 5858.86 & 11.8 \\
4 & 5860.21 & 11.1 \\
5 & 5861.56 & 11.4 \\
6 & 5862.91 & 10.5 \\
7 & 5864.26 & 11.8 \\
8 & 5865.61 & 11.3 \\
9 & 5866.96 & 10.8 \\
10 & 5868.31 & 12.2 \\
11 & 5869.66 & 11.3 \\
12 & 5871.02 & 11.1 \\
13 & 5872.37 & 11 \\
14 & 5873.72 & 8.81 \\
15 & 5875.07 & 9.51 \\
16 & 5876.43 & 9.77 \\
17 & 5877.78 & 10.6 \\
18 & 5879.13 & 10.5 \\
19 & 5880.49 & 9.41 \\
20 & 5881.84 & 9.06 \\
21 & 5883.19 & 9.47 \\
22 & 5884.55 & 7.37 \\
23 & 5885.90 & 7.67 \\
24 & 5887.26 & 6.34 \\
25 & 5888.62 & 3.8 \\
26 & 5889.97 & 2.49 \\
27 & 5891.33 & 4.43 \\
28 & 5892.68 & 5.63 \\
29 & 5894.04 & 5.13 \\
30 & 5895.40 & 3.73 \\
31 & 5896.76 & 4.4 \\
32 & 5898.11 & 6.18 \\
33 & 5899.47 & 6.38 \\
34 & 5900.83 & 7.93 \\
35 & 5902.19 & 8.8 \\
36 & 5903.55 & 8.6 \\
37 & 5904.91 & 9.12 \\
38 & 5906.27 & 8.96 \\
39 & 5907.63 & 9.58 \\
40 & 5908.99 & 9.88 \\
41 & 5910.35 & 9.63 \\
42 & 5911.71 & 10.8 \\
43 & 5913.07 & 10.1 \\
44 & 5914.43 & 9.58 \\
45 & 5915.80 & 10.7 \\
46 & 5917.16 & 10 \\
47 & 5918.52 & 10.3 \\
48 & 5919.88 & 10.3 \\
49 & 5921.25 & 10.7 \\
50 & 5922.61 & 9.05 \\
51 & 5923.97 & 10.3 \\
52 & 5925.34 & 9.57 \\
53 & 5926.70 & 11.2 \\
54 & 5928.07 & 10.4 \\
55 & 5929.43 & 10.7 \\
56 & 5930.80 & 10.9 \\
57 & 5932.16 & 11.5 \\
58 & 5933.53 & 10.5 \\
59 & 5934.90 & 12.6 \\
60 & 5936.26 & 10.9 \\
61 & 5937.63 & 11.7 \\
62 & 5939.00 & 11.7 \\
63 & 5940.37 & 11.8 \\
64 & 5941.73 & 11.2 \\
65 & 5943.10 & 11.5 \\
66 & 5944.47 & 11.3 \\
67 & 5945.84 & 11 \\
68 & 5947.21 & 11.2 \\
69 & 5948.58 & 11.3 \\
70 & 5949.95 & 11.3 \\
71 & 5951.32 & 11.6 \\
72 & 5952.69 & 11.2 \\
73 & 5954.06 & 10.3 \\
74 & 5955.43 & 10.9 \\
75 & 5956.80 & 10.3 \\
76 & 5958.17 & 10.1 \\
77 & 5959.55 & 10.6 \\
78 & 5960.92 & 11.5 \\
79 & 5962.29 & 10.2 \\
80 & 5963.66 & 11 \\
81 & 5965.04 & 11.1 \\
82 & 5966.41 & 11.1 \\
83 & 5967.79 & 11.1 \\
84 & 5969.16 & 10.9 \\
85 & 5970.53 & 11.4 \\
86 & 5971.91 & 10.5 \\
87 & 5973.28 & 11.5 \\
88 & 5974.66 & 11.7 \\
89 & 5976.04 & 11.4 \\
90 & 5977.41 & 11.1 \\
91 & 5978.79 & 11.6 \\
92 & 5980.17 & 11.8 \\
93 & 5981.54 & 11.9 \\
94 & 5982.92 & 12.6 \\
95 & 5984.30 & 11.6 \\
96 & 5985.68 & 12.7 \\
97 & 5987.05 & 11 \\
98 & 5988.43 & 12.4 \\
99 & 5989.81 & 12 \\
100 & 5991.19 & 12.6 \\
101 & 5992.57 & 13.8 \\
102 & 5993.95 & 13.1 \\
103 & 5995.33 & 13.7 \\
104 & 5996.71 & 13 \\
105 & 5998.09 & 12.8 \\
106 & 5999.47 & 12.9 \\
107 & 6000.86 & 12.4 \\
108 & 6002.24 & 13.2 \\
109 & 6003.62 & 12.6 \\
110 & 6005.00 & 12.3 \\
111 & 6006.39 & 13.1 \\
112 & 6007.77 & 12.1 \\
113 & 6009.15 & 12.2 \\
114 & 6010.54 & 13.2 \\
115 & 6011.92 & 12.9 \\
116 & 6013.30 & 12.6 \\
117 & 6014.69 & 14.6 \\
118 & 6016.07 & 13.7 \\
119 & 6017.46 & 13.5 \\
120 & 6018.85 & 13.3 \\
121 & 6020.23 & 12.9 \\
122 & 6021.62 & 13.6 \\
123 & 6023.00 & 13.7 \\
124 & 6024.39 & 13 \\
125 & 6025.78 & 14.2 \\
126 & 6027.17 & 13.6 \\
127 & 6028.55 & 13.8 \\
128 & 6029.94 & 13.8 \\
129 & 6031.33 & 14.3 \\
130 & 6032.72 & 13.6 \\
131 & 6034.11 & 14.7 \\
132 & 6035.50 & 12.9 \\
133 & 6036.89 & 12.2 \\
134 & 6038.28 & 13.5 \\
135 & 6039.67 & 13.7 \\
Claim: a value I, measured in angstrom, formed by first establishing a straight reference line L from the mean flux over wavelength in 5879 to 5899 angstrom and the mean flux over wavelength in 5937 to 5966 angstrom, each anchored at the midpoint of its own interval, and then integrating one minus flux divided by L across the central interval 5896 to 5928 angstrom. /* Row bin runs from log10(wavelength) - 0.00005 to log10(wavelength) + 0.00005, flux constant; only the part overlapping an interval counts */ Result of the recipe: -4.58 angstrom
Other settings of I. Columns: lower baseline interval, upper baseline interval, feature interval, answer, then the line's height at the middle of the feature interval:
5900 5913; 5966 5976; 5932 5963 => -1.97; 10.5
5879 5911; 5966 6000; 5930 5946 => -3.08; 9.56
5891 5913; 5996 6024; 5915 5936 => -4.36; 8.76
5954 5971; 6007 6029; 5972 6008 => -0.78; 12.1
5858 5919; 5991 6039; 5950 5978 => 1.20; 11.5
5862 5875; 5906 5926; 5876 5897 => 7.38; 10.6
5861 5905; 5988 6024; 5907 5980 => -1.58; 10.6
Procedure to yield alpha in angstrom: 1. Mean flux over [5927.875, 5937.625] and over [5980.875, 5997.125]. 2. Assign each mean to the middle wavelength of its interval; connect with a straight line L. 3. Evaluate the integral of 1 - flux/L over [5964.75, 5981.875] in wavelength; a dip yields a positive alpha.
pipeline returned 1.2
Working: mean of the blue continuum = 11.2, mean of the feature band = 11.3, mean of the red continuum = 12.5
